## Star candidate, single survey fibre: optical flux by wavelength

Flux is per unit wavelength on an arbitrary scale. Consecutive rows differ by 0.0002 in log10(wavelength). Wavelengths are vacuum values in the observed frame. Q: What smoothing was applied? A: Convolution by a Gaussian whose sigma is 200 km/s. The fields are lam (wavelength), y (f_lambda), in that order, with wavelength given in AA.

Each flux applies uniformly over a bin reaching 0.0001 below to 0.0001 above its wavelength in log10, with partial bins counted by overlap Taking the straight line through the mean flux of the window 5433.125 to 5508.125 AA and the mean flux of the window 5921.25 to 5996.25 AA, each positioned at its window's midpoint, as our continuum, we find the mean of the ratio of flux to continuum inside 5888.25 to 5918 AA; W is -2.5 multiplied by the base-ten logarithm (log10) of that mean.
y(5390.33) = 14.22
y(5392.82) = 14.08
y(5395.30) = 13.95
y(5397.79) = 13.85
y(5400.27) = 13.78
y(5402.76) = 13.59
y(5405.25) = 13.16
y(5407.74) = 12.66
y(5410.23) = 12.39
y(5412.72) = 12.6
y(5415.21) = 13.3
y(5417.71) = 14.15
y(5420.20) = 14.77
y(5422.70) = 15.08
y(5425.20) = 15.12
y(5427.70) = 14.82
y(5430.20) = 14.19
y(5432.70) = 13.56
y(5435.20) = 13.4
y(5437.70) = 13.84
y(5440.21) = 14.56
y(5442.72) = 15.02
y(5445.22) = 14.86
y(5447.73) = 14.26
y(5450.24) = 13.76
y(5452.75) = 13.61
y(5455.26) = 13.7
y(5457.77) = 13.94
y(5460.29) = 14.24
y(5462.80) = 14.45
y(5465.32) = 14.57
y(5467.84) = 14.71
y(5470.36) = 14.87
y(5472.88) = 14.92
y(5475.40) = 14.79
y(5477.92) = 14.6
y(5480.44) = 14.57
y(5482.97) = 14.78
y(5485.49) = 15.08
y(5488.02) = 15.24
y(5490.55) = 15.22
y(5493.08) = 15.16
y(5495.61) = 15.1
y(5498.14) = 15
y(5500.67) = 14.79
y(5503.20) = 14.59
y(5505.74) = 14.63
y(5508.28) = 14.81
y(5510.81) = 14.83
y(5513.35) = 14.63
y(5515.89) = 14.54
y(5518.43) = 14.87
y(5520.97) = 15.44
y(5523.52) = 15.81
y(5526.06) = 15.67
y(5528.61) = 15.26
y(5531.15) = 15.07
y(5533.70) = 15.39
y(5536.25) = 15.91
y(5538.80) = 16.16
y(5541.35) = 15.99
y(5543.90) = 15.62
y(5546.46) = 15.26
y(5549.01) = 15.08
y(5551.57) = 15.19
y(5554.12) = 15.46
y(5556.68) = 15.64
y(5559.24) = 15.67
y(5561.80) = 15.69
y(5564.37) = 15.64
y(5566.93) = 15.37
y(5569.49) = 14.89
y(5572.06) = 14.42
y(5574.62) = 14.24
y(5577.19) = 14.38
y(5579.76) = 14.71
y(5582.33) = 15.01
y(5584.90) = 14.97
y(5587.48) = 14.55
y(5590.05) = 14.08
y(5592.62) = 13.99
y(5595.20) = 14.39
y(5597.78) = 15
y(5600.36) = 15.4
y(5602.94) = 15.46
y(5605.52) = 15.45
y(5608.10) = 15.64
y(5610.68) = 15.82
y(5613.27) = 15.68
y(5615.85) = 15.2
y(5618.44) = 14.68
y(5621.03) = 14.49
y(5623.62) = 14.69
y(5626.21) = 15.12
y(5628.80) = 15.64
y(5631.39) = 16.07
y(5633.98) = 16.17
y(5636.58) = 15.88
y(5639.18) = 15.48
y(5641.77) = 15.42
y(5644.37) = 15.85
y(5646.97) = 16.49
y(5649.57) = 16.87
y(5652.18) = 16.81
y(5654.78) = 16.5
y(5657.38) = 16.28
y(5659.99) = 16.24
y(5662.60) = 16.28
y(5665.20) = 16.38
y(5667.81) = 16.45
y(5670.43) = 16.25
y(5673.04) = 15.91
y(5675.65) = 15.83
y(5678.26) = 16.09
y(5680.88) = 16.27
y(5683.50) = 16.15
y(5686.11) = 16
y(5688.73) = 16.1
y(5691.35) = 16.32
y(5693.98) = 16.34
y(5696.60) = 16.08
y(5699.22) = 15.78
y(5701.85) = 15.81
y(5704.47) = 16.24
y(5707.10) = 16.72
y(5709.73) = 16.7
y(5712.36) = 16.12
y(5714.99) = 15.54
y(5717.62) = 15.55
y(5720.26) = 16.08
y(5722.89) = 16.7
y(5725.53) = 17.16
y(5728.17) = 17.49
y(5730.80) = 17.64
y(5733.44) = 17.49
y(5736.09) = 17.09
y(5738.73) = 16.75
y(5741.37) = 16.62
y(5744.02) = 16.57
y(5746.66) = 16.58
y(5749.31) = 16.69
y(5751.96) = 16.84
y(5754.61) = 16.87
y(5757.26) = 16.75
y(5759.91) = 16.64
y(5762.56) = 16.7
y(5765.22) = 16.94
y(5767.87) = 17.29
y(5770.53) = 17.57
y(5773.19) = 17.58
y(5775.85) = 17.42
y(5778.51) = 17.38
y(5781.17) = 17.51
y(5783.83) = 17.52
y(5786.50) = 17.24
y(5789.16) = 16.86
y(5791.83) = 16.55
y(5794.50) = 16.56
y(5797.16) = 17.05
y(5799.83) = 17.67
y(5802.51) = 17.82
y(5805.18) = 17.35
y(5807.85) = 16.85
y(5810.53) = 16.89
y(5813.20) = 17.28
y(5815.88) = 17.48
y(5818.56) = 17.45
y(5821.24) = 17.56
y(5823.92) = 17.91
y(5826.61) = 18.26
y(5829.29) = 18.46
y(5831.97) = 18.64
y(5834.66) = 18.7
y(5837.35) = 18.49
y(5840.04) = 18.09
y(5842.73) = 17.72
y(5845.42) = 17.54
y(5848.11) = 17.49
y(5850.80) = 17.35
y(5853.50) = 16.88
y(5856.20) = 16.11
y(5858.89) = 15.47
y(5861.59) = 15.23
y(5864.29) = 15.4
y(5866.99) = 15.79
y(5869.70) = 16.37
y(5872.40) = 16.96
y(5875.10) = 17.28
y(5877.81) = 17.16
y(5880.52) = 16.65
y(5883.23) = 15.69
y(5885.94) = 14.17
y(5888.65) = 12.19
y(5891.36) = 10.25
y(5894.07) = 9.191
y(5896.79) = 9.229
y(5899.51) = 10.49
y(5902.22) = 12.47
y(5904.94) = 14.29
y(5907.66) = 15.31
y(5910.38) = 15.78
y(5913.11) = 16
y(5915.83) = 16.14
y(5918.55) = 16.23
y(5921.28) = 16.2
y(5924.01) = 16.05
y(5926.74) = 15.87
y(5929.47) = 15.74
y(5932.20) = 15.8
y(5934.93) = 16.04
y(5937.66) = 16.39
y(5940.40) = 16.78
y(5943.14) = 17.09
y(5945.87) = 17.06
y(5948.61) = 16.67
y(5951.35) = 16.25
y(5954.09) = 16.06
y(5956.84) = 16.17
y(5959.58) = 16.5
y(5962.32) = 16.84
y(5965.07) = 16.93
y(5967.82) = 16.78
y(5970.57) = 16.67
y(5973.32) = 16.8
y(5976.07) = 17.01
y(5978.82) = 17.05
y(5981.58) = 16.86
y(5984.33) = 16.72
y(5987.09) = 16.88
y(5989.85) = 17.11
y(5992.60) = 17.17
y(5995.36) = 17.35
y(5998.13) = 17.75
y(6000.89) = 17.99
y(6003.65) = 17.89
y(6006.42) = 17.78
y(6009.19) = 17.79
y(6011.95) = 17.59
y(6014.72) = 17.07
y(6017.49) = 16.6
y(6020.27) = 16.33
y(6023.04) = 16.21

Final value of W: 0.25 mag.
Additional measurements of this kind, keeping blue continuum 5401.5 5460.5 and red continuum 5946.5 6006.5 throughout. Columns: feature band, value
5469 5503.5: -0.05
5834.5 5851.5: -0.11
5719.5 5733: -0.10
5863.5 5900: 0.16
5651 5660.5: -0.09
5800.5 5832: -0.10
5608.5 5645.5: -0.03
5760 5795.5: -0.09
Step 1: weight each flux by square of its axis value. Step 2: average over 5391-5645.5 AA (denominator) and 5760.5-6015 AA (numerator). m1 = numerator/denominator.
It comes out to 1.3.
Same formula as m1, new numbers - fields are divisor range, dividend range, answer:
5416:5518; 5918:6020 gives 1.37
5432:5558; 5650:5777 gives 1.20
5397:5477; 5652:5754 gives 1.28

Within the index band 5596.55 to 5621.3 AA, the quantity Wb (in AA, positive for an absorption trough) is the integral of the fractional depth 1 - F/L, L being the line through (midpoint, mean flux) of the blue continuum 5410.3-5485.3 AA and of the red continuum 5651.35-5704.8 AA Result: 0.5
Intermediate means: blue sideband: 14.3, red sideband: 16.2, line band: 15.3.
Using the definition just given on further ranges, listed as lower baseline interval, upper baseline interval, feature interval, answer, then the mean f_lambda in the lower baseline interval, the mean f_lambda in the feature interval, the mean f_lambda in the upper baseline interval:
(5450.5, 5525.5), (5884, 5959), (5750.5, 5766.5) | -2.1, 14.7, 16.8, 14.8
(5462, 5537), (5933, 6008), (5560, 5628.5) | 1.7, 15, 15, 16.9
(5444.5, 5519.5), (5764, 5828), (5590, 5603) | 0.8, 14.6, 14.7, 17.3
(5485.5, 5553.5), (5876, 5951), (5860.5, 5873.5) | -0.9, 15.2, 15.9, 14.9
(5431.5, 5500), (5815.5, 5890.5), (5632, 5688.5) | -1.8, 14.5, 16.2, 16.8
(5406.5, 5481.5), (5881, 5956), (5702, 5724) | -2.5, 14.2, 16.2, 14.8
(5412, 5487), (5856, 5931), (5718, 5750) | -4.9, 14.4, 16.9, 14.8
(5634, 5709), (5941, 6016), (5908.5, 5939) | 1.6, 16.2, 16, 17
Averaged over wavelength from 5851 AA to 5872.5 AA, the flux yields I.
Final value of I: 16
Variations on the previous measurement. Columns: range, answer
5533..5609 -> 15.1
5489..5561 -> 15.2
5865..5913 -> 14.1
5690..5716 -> 16.2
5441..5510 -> 14.6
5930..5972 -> 16.5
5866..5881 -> 16.7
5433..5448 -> 14.3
